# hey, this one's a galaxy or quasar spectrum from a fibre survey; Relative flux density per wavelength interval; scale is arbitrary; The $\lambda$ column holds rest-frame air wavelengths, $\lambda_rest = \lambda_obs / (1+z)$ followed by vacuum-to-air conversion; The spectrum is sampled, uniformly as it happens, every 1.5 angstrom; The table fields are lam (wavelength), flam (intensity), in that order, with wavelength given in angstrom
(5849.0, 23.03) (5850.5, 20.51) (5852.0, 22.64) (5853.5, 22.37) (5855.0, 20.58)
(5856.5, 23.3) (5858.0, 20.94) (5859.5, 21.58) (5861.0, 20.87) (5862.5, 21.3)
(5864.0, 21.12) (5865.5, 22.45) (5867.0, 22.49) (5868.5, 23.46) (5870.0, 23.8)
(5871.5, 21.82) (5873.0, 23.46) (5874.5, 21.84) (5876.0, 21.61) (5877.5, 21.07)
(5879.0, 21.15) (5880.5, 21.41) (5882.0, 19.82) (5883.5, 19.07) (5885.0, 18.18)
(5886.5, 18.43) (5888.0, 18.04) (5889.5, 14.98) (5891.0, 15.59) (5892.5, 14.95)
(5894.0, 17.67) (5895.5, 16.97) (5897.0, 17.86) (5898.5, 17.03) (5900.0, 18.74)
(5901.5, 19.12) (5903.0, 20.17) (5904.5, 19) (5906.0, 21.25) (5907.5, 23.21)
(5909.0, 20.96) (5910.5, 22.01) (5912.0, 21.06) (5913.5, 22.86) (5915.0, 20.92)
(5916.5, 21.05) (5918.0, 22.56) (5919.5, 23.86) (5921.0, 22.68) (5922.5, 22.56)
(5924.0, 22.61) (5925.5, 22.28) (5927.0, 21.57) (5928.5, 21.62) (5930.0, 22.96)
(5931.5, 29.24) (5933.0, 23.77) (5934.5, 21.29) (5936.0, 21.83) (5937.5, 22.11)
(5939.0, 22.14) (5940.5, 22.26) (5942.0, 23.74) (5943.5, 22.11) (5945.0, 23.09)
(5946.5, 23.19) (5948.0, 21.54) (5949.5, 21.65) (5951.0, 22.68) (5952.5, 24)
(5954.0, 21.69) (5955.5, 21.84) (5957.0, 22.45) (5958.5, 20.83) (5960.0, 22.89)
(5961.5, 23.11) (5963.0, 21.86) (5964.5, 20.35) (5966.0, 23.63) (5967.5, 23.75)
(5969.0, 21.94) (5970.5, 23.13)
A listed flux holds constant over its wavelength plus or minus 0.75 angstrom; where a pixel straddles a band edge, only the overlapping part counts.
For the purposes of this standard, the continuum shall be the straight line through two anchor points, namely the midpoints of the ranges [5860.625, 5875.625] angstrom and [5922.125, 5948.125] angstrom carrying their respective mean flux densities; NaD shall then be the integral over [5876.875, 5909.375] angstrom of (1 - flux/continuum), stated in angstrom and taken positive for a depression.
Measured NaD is 5.3 angstrom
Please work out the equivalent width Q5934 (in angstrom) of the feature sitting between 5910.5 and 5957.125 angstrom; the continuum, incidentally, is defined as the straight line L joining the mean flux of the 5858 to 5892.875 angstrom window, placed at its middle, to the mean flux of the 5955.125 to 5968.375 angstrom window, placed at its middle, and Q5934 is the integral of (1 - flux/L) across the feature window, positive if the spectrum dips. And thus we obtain -1.8 angstrom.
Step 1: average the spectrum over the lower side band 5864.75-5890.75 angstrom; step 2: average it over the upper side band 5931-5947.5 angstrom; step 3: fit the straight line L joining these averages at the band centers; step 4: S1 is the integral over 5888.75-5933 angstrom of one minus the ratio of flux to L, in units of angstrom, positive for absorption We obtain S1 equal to 2.7 angstrom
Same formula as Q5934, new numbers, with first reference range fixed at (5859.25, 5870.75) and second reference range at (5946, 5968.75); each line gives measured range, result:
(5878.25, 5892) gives 2.3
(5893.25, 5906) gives 2.1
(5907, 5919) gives 0.2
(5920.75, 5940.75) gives -0.5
